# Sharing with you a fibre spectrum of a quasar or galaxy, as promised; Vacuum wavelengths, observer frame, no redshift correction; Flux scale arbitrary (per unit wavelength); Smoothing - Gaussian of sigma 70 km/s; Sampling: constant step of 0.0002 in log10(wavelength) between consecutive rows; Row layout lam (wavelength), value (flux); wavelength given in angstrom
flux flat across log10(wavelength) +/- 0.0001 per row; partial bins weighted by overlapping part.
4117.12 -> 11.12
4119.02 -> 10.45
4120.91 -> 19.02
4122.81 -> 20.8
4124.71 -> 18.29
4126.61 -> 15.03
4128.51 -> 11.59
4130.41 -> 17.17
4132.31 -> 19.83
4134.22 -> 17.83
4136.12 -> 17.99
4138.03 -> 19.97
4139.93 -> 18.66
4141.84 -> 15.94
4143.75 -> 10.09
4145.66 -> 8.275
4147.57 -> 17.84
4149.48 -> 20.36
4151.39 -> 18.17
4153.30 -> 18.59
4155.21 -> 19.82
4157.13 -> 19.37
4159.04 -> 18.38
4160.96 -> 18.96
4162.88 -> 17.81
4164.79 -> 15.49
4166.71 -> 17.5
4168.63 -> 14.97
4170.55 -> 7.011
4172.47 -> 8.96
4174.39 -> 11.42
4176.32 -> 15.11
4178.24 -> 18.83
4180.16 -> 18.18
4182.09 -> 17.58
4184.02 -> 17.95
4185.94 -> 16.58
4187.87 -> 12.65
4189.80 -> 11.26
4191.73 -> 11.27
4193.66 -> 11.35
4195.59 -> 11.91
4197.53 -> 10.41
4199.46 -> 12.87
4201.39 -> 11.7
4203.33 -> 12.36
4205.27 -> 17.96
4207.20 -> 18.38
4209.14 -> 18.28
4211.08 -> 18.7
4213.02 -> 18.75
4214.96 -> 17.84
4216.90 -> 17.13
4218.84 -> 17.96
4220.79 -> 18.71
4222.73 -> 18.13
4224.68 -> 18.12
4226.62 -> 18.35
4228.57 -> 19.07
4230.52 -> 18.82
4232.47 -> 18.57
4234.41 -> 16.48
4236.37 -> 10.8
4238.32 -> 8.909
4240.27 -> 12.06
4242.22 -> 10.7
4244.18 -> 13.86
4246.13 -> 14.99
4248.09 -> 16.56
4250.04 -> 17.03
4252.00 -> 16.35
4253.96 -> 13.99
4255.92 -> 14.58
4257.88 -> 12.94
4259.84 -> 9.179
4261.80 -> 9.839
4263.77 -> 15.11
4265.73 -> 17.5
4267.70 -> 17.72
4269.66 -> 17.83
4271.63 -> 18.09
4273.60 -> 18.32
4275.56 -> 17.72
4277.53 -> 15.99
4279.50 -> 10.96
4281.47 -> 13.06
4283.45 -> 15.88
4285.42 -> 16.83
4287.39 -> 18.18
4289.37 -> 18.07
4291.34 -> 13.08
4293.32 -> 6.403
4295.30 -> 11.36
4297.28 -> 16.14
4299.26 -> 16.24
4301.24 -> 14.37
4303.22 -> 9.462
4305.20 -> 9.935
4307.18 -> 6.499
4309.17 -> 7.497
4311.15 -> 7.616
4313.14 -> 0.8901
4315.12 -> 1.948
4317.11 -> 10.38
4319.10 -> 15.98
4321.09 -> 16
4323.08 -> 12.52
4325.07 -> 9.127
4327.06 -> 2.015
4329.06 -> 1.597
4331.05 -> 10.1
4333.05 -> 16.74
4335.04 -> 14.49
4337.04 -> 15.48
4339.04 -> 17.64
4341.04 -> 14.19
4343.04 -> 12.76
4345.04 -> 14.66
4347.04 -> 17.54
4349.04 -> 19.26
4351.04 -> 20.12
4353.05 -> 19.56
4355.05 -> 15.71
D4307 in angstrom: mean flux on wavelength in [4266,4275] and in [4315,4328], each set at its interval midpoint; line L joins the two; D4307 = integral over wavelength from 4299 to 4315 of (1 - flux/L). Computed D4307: 5.54 angstrom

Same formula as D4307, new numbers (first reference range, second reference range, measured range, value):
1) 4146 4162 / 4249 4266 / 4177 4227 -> 1.39 angstrom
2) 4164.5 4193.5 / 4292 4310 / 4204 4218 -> -4.90 angstrom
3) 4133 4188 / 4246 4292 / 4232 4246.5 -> 2.43 angstrom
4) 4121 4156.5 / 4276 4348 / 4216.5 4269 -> -4.61 angstrom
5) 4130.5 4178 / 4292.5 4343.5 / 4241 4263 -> -1.21 angstrom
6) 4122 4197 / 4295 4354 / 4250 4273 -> -2.54 angstrom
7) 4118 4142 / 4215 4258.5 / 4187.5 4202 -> 4.13 angstrom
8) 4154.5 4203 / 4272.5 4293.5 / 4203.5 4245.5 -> -4.33 angstrom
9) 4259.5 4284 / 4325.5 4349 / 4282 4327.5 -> 9.07 angstrom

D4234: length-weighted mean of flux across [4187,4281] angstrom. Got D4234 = 15.2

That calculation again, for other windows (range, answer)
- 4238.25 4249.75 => 13.4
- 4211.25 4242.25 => 16.5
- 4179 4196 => 14.4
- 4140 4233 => 15.9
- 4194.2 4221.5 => 15.8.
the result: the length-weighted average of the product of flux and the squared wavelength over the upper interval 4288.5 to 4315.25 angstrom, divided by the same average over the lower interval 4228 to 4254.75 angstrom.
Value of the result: 0.7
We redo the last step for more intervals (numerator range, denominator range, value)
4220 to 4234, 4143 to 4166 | 1.12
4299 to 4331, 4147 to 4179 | 0.57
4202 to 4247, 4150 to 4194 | 1.07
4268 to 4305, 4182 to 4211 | 1.09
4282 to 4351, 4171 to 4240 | 0.84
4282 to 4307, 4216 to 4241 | 0.85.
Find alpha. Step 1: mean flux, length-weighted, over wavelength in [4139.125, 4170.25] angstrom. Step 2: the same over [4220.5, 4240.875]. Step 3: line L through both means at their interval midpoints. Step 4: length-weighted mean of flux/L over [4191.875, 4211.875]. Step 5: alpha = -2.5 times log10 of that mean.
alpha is 0.151 mag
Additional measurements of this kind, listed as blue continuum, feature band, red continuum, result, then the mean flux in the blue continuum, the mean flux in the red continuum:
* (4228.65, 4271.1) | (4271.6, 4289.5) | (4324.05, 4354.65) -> -0.13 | 14.6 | 13.7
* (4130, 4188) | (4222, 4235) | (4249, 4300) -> -0.18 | 16.4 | 14.9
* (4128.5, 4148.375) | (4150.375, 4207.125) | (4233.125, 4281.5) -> 0.04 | 16.1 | 14.5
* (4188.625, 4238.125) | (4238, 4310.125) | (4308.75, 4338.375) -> -0.13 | 15.7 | 9.63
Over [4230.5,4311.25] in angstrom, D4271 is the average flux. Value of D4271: 13.9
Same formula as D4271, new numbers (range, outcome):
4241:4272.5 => 14.7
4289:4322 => 10.5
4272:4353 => 12.8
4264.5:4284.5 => 16.3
